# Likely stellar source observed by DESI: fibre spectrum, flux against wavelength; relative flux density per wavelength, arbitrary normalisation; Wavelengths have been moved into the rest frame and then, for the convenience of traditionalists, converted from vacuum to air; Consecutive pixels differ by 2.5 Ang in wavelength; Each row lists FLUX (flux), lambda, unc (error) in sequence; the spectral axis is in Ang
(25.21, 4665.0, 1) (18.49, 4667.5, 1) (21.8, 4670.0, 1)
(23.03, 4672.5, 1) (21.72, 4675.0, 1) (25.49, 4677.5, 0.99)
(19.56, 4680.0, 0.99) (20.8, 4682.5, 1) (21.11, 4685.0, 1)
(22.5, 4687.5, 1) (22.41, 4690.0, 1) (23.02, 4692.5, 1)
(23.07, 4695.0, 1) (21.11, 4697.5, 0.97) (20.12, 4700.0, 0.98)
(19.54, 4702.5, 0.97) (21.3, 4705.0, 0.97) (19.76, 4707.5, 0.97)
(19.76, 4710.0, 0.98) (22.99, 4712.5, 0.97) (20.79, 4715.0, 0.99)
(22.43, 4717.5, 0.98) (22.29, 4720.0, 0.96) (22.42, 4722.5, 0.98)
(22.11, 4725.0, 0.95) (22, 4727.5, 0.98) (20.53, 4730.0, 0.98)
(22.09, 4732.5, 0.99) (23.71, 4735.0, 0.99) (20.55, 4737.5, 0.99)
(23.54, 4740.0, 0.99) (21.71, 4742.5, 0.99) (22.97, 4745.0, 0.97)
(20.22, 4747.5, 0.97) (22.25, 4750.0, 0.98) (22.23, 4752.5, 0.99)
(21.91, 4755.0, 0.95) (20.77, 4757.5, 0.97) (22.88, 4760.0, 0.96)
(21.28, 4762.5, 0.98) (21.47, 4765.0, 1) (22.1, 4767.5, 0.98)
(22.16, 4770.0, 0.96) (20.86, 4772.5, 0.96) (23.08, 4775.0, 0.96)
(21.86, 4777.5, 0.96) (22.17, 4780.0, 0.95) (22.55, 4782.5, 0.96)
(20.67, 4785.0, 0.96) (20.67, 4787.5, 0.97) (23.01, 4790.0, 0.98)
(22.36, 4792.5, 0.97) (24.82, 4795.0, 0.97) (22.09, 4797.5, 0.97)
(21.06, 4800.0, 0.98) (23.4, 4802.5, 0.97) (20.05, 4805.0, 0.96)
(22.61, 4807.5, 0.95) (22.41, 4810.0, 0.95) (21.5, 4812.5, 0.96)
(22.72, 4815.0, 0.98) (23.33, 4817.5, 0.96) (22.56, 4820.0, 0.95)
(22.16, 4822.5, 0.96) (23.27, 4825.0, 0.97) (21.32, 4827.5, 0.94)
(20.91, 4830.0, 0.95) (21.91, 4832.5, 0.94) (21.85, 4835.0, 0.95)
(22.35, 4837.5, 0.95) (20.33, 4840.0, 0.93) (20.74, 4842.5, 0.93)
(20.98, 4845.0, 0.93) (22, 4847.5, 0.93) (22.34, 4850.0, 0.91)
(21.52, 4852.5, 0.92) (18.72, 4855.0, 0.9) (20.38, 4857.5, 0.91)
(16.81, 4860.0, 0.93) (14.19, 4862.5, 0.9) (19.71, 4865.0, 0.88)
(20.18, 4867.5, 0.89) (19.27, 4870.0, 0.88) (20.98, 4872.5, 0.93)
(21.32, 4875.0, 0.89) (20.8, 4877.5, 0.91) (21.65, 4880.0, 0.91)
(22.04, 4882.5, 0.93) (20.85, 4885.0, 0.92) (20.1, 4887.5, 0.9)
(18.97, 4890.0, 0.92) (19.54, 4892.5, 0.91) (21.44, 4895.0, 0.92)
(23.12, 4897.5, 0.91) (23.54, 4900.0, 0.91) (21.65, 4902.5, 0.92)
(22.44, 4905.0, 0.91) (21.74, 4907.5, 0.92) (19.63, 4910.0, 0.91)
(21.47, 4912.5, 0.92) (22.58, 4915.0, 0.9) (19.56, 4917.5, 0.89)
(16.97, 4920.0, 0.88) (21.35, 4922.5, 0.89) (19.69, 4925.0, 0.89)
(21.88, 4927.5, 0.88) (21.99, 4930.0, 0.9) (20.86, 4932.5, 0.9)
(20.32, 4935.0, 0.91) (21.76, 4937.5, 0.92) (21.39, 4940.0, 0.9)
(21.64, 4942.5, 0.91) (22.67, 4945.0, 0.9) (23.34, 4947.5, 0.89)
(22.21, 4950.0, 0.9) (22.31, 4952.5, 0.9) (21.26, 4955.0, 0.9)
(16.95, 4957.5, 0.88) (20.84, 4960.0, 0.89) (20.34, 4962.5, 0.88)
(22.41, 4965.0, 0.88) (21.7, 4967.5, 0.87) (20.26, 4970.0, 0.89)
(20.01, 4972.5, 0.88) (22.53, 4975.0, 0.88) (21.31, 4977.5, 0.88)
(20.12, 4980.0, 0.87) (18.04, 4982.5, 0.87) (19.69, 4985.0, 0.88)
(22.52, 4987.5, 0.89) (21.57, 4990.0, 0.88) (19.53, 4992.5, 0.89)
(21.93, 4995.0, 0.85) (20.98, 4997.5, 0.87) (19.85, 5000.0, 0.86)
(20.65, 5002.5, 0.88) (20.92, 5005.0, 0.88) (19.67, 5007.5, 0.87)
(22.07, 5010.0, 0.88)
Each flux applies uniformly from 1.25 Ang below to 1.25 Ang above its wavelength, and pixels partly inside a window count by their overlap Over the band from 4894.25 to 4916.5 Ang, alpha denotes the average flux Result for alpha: 21.9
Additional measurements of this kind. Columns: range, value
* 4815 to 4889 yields 20.9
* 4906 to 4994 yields 20.9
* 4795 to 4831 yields 22.2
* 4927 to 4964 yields 21.3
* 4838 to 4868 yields 19.9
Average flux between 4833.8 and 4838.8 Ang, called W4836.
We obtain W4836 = 22.1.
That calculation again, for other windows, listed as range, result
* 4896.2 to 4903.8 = 22.8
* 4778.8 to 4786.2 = 21.8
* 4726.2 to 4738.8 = 21.8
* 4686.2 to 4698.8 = 22.4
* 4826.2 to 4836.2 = 21.5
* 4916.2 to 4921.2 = 18.3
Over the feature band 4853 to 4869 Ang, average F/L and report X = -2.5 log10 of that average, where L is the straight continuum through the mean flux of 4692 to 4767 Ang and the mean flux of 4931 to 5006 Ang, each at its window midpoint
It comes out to 0.154 mag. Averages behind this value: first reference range 21.7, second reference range 21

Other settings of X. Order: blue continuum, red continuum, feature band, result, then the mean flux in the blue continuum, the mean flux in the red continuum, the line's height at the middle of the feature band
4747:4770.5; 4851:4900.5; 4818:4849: -0.05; 21.8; 20.2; 20.8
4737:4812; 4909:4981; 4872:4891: 0.03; 22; 21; 21.4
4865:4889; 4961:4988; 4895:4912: -0.06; 20.7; 20.8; 20.7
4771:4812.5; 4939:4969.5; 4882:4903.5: 0.02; 22.1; 21.4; 21.7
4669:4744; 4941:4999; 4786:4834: -0.04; 21.8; 21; 21.5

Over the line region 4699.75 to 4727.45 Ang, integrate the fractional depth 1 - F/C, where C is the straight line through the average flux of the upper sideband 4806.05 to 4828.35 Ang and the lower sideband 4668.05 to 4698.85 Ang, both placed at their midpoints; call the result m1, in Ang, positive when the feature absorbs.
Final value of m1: 1.0 Ang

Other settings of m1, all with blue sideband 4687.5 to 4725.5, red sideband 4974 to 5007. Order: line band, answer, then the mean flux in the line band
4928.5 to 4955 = -1.23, 21.8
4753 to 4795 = -1.18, 22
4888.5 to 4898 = 0.20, 20.6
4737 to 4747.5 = -0.30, 22.1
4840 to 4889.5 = 2.02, 20.2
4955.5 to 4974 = 0.32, 20.4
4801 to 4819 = -0.87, 22.3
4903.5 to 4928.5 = 0.24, 20.7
